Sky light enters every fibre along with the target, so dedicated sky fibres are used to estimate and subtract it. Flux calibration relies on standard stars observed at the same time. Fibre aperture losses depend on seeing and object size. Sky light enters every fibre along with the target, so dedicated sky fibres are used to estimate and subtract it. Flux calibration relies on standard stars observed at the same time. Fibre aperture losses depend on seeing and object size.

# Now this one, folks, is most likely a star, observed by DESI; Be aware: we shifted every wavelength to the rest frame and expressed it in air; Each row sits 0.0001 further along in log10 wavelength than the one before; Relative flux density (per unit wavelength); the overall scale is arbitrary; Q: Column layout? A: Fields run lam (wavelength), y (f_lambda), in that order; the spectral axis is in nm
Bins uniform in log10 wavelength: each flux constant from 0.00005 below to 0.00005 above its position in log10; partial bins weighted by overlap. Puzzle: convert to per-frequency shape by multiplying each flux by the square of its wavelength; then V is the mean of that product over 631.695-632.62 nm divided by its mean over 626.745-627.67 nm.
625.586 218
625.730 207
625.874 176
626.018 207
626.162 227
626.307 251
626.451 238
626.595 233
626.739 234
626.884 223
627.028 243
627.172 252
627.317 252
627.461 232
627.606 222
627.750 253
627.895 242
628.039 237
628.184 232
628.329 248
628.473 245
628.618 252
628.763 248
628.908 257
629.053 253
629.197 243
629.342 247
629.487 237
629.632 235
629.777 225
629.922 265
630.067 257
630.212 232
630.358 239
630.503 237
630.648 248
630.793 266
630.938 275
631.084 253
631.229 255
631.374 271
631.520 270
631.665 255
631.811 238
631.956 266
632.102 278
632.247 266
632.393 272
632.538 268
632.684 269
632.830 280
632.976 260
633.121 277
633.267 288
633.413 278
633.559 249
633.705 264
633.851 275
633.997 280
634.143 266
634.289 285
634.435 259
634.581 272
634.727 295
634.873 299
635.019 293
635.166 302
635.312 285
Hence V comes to 1.13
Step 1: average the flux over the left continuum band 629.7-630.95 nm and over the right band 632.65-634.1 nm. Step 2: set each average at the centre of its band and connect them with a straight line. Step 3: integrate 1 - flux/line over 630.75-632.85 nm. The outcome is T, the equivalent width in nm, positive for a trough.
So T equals -0.045 nm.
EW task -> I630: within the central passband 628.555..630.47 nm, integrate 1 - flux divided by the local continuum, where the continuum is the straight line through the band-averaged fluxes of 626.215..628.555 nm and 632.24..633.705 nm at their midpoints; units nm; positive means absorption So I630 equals 0.05 nm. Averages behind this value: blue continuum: 240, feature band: 245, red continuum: 270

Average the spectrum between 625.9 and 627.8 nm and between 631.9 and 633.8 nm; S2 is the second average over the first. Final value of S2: 1.15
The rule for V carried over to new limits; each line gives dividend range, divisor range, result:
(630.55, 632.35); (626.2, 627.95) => 1.11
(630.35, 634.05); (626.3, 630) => 1.11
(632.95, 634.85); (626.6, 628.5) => 1.17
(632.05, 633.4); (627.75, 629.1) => 1.13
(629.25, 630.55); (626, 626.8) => 1.05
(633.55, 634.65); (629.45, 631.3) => 1.10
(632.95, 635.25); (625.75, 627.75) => 1.24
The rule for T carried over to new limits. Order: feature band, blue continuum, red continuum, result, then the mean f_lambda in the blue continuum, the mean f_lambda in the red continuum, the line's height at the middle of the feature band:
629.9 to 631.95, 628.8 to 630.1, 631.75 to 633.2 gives 0.02 nm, 246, 268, 257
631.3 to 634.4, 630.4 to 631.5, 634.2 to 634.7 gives -0.03 nm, 258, 274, 267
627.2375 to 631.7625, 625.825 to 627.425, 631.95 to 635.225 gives 0.03 nm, 231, 276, 250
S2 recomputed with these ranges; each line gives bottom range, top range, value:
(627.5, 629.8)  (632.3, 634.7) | 1.12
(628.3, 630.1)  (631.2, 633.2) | 1.08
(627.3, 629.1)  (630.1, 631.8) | 1.04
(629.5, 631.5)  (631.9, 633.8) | 1.08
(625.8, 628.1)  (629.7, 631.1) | 1.07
